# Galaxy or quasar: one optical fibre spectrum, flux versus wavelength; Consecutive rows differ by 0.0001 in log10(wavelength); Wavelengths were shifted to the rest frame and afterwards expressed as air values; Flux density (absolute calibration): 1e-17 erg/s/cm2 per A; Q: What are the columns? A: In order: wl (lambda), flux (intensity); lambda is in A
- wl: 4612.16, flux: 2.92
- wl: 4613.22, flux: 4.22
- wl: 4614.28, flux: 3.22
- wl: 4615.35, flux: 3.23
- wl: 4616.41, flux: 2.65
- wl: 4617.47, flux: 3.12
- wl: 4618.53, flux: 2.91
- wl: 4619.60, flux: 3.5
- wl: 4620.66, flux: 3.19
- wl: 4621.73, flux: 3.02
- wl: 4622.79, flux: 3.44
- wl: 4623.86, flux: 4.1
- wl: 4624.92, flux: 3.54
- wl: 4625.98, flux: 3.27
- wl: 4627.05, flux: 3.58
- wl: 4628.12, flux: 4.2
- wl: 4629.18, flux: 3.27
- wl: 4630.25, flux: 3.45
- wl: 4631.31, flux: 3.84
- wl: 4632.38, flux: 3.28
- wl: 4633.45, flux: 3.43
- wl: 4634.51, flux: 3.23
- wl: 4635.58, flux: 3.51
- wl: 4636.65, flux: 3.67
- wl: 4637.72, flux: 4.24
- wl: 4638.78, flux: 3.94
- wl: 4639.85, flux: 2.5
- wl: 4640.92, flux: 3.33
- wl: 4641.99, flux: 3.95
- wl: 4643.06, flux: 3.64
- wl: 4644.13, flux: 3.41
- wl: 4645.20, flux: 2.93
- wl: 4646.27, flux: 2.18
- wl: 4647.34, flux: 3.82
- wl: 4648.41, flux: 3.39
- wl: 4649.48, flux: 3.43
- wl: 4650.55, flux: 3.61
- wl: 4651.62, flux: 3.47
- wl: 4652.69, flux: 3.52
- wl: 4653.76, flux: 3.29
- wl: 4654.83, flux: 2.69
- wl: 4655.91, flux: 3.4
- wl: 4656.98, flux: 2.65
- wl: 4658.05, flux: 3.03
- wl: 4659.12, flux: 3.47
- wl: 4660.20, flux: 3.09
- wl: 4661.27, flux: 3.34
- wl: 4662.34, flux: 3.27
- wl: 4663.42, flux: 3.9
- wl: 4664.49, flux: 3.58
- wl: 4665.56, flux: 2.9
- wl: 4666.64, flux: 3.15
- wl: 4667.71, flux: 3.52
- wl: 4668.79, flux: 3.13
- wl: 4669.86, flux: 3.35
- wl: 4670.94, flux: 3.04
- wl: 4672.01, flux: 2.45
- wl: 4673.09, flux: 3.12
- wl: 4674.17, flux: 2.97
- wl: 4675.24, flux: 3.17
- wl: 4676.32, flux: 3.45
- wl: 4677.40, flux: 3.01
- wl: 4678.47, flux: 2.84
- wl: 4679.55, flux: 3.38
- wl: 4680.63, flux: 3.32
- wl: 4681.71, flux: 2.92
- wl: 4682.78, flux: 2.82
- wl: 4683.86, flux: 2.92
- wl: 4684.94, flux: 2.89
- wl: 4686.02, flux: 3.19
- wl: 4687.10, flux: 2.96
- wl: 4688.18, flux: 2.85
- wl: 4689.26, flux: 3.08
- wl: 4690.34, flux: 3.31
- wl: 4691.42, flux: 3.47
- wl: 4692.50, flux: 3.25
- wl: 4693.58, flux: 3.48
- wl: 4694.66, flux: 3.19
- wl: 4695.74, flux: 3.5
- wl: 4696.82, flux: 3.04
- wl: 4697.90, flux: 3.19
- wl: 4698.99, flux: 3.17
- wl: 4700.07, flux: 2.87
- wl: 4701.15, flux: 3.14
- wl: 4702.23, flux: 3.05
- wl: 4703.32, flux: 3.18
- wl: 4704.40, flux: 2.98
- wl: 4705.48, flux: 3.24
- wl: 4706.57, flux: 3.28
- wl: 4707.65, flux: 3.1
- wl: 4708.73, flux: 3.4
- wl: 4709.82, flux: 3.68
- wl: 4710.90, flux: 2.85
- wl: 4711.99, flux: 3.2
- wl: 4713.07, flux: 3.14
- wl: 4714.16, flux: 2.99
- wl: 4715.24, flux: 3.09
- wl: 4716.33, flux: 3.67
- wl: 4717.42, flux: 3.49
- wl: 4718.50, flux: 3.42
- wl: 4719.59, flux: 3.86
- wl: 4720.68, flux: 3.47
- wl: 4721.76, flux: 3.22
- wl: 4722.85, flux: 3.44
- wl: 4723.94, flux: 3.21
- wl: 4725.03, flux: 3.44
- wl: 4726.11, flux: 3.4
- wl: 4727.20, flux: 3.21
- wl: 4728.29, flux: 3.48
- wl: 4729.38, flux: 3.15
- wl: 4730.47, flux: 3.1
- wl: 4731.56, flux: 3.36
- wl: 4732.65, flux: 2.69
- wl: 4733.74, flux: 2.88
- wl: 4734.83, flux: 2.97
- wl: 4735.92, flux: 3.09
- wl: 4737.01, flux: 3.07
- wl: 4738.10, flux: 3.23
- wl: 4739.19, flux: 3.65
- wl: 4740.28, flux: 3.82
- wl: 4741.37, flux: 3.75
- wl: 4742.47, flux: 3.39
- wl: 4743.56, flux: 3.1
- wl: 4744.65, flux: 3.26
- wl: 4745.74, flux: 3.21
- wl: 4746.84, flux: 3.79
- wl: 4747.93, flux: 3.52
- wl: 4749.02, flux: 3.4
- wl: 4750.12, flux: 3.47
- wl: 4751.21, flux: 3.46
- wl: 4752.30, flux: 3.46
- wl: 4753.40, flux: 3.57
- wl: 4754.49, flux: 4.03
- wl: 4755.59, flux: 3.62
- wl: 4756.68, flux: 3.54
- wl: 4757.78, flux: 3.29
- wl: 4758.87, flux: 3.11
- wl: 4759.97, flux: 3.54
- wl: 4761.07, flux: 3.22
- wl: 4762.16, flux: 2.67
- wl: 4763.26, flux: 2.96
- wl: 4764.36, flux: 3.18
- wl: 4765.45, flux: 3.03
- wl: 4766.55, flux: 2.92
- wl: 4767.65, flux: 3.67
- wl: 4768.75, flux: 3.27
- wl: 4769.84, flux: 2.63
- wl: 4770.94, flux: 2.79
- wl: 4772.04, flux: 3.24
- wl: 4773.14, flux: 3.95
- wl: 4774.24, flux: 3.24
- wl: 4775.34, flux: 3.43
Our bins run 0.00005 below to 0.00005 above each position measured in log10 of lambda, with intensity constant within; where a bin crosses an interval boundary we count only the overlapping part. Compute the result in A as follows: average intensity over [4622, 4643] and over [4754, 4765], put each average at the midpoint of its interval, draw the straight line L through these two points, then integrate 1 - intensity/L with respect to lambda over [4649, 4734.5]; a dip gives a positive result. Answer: 5.9 A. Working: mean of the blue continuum 3.56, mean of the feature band 3.21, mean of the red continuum 3.31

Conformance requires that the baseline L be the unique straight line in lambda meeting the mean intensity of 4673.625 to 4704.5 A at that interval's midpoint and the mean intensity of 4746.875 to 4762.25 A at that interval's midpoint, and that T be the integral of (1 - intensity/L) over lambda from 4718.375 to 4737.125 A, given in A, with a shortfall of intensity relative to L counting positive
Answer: 0.4 A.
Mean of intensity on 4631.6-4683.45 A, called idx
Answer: 3.27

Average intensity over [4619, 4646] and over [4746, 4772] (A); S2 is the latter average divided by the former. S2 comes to 0.9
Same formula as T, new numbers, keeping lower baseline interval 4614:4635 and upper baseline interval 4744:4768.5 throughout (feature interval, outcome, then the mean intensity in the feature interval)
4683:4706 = 1.6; 3.14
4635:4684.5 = 1.7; 3.25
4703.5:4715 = 0.6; 3.19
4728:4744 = 0.5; 3.25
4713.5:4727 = -0.1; 3.38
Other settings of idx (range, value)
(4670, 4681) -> 3.08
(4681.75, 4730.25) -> 3.22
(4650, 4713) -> 3.18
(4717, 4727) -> 3.43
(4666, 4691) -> 3.08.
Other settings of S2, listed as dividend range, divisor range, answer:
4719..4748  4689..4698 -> 1.01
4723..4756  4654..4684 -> 1.07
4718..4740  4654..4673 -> 1.03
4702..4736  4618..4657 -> 0.95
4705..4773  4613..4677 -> 0.99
